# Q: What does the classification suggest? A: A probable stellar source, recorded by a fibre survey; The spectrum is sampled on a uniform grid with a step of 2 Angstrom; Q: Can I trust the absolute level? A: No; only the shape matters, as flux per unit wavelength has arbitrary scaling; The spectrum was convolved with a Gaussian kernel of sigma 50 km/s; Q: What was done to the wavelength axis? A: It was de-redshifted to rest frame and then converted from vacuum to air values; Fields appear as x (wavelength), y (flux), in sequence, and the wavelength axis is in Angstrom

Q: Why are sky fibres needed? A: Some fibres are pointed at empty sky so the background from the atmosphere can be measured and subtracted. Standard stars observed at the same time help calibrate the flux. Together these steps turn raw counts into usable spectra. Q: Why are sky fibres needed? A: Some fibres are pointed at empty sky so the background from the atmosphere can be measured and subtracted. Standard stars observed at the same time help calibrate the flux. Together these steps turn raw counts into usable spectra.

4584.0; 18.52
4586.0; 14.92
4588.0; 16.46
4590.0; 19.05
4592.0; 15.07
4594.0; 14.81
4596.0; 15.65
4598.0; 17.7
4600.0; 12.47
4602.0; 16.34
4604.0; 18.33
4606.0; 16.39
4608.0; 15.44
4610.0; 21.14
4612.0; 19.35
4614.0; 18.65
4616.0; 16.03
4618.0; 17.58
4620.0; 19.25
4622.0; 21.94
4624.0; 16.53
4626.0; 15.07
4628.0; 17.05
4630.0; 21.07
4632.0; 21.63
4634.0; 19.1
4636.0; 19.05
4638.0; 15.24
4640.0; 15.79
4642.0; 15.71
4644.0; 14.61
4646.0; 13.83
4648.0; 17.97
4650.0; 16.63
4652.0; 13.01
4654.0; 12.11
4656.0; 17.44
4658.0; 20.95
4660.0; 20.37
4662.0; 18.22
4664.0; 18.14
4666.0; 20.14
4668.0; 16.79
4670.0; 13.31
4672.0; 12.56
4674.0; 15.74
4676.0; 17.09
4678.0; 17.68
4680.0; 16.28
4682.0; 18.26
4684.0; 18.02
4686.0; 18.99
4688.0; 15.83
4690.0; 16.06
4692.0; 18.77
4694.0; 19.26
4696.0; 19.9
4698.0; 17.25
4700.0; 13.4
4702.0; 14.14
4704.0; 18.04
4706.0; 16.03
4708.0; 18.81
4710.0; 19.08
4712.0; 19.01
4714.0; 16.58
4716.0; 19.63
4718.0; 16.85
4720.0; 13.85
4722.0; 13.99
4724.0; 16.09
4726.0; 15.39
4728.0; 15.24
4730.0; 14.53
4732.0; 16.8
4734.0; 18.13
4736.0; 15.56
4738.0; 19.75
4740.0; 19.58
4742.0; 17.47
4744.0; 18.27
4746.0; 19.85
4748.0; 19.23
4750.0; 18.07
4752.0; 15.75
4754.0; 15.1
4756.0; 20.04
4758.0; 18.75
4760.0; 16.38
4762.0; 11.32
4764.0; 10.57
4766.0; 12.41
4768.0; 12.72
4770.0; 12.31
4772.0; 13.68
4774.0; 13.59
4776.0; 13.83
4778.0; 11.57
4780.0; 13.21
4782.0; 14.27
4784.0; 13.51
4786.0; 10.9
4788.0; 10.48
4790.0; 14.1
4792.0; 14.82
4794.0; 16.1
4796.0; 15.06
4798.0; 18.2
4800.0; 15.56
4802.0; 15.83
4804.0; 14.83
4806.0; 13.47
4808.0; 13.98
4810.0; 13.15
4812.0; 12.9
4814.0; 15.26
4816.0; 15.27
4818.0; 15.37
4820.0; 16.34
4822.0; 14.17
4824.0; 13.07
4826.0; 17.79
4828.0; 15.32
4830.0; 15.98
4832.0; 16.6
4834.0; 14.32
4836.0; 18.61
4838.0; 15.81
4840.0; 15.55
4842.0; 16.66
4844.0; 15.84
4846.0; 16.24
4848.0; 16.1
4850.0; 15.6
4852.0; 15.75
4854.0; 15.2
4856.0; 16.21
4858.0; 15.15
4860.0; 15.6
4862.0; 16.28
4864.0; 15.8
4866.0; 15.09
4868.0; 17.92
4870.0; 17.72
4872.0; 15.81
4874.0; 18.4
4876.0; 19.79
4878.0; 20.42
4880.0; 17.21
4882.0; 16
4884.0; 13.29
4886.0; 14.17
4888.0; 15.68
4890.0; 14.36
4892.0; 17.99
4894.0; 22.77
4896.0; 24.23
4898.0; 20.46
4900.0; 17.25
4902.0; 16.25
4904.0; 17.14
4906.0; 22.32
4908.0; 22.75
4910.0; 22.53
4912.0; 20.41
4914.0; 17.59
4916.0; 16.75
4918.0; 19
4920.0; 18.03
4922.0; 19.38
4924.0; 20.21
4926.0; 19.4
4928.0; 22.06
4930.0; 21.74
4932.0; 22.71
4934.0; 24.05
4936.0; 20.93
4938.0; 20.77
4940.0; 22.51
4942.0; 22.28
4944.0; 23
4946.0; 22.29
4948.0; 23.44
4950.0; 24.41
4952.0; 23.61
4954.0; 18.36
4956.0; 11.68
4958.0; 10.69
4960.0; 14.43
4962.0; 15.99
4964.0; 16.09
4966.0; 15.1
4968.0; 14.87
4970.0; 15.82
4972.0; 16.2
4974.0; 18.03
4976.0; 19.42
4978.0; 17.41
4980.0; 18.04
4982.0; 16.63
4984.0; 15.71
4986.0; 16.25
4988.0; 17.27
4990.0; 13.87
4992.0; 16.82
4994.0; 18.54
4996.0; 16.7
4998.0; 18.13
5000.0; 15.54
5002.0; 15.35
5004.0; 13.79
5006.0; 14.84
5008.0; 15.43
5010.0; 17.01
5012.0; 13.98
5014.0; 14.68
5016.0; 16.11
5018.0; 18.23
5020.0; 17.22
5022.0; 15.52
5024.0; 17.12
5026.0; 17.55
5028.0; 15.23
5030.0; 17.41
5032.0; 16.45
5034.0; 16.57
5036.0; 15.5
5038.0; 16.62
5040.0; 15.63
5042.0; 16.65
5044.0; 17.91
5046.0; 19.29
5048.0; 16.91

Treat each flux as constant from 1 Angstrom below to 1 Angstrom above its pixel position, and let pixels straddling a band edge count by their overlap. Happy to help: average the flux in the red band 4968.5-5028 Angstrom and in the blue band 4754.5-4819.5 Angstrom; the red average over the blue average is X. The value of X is 1.16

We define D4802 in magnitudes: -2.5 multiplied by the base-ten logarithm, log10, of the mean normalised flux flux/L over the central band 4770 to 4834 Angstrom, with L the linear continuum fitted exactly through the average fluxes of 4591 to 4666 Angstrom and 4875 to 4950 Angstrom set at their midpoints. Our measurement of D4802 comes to 0.289 mag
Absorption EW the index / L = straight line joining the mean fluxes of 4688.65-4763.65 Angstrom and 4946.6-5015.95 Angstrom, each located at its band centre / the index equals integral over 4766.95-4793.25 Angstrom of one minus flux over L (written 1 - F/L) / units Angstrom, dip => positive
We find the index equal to 6.1 Angstrom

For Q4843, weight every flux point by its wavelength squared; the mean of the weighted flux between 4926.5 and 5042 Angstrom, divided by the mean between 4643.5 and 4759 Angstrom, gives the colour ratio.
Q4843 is 1.2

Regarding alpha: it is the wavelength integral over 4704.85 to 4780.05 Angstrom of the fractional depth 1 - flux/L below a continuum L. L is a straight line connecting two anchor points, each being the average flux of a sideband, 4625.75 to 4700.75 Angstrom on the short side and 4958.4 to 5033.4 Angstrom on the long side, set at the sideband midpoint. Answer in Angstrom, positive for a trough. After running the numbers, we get 3.69 Angstrom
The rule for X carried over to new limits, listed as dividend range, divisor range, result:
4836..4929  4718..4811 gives 1.17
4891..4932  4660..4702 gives 1.17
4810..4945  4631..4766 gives 1.05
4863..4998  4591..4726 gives 1.08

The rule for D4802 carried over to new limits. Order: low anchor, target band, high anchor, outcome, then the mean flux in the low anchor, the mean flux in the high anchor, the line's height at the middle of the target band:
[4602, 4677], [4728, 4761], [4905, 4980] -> 0.022 mag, 17.3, 19.3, 18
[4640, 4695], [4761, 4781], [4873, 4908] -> 0.361 mag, 16.8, 18.2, 17.5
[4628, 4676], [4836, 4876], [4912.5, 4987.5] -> 0.120 mag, 16.9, 18.8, 18.2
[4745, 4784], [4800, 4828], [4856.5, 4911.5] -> 0.093 mag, 14.8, 17.9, 16.1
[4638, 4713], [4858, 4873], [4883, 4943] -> 0.175 mag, 16.9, 19.6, 19.1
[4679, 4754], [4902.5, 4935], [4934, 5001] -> -0.141 mag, 17.2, 18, 17.8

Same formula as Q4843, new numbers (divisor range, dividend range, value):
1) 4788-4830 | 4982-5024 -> 1.17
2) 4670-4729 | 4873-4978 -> 1.24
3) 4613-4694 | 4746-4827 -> 0.90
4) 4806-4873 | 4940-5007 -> 1.17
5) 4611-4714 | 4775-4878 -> 0.95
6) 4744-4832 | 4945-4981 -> 1.27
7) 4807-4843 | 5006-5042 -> 1.15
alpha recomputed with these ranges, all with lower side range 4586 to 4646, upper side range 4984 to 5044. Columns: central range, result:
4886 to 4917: -4.81 Angstrom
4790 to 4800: 0.58 Angstrom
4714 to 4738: 1.09 Angstrom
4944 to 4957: -3.51 Angstrom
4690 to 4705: -0.13 Angstrom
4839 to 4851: 0.47 Angstrom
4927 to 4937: -3.57 Angstrom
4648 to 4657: 1.04 Angstrom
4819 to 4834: 1.06 Angstrom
